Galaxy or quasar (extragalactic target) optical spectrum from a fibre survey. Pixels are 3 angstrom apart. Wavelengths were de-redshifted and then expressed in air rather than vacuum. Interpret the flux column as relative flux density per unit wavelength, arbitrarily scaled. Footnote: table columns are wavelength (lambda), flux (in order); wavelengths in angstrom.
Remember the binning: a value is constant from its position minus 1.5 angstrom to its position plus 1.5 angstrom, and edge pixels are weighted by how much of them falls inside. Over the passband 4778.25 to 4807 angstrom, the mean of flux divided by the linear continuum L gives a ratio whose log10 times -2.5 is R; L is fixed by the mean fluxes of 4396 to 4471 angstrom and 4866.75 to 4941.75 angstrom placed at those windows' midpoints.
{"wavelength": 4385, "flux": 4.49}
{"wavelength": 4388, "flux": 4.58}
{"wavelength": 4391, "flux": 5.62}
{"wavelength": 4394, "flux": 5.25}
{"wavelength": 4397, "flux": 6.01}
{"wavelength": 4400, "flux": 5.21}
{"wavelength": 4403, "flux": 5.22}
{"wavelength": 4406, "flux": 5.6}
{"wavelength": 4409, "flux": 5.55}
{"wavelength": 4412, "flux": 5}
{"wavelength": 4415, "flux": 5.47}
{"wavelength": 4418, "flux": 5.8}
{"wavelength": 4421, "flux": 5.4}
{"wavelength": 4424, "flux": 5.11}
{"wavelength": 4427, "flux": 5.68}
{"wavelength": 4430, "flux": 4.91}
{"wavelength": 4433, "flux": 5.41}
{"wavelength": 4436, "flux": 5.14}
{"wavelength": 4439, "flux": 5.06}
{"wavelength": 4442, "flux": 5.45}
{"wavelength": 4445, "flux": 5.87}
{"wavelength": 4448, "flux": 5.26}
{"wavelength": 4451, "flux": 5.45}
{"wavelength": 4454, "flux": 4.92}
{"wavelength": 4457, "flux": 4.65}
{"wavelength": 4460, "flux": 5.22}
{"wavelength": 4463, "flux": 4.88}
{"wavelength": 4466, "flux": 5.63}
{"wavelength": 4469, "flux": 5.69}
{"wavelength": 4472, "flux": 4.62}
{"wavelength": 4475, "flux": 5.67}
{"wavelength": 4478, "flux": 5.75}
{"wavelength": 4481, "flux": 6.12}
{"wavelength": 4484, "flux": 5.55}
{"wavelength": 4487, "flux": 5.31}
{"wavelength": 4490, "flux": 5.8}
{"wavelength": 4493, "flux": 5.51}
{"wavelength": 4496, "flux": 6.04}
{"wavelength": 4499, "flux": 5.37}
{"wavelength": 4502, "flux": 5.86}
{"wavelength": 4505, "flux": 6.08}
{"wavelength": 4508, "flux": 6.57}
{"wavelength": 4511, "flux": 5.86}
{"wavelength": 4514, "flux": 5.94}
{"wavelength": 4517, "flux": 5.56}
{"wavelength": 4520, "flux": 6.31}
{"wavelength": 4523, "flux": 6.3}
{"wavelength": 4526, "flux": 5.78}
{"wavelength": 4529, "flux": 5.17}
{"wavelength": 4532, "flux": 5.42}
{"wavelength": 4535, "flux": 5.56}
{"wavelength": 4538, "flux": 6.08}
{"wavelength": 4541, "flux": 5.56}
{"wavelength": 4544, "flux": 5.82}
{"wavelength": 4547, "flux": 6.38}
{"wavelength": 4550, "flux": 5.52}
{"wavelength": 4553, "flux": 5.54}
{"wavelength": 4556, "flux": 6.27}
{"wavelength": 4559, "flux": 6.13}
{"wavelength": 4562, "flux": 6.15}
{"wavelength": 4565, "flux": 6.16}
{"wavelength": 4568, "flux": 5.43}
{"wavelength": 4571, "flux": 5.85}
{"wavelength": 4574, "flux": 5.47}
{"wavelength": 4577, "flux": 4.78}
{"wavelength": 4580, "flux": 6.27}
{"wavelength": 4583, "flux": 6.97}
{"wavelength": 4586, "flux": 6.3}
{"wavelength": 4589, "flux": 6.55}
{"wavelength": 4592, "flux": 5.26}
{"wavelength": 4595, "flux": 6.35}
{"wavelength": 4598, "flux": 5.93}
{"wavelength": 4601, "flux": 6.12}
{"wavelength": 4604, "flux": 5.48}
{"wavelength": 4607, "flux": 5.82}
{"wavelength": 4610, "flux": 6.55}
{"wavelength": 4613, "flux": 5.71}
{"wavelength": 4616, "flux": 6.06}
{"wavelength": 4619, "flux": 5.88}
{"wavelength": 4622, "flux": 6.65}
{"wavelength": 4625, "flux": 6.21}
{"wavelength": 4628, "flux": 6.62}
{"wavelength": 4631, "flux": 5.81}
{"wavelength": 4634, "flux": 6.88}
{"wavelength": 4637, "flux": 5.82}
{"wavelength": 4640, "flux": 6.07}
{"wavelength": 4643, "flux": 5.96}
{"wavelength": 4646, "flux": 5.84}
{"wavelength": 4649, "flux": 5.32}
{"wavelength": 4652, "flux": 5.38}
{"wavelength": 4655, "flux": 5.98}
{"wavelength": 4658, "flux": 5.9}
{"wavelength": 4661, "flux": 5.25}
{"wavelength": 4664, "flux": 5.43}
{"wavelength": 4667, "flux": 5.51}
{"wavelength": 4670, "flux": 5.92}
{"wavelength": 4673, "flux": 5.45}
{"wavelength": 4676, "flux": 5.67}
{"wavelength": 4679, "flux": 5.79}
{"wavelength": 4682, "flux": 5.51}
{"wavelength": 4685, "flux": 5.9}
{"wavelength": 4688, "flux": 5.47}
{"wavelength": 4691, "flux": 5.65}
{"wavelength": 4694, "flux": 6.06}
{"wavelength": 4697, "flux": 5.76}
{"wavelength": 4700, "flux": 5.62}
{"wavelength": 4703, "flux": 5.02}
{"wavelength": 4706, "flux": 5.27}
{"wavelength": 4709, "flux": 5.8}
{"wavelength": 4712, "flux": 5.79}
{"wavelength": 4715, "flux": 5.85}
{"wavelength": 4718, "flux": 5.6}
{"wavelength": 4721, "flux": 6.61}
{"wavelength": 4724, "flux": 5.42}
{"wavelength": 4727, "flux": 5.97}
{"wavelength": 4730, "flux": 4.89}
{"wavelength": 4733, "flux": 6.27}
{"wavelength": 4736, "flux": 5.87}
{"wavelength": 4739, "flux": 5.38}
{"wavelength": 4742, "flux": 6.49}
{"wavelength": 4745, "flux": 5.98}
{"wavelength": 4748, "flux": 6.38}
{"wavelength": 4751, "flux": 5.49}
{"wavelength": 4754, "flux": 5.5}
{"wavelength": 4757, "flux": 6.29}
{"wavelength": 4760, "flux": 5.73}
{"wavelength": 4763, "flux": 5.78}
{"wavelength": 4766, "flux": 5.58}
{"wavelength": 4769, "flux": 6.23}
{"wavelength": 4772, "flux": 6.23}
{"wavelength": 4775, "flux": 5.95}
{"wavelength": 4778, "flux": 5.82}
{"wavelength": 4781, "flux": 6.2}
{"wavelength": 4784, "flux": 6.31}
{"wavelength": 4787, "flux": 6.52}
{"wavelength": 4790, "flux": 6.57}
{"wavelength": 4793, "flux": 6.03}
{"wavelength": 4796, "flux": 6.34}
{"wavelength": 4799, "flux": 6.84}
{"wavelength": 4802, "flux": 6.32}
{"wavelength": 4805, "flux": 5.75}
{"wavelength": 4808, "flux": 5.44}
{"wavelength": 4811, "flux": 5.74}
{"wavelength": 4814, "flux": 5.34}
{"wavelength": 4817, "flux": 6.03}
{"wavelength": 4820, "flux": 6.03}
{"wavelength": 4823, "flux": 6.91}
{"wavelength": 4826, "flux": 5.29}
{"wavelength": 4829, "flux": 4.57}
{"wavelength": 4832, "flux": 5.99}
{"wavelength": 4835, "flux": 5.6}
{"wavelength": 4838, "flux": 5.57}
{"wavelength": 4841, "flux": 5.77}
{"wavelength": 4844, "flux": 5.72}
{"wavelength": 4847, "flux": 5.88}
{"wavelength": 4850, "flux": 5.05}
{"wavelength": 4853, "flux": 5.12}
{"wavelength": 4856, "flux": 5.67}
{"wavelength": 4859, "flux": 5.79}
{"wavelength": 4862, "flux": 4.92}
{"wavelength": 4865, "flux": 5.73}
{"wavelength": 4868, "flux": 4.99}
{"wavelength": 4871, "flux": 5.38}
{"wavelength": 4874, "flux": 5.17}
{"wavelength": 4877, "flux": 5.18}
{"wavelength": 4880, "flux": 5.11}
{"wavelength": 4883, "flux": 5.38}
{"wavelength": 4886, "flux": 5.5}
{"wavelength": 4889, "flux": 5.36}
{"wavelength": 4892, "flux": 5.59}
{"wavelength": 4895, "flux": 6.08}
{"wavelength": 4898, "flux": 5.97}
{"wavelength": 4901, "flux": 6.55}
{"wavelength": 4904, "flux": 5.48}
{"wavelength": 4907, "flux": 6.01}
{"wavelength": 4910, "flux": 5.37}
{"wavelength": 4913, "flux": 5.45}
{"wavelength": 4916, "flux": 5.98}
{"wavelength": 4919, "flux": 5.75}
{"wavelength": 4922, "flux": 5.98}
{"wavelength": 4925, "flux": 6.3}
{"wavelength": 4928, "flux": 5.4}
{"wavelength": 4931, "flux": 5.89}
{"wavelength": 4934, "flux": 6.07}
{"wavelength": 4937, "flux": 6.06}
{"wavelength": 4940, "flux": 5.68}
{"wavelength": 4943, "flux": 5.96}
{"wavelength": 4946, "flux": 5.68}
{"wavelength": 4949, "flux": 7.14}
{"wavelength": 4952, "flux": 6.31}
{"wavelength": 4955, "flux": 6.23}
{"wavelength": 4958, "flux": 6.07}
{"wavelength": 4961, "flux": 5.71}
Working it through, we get -0.13 mag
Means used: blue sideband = 5.33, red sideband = 5.67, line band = 6.28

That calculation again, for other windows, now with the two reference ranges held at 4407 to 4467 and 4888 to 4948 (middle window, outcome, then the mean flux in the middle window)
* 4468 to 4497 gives -0.05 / 5.6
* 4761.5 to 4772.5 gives -0.05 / 5.93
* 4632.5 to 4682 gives -0.04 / 5.75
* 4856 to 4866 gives 0.05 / 5.5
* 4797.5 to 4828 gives -0.04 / 5.95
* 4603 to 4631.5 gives -0.11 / 6.1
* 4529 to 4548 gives -0.06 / 5.74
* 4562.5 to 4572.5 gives -0.08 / 5.85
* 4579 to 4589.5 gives -0.19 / 6.53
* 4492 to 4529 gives -0.10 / 5.91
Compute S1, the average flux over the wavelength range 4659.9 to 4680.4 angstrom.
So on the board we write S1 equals 5.58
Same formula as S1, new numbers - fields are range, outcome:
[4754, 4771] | 5.89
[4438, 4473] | 5.24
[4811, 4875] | 5.56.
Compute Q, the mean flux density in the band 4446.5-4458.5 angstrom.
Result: 5.07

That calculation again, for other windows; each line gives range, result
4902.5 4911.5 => 5.62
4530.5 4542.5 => 5.66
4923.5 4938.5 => 5.94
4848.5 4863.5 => 5.31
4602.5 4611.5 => 5.95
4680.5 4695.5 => 5.72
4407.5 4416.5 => 5.34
